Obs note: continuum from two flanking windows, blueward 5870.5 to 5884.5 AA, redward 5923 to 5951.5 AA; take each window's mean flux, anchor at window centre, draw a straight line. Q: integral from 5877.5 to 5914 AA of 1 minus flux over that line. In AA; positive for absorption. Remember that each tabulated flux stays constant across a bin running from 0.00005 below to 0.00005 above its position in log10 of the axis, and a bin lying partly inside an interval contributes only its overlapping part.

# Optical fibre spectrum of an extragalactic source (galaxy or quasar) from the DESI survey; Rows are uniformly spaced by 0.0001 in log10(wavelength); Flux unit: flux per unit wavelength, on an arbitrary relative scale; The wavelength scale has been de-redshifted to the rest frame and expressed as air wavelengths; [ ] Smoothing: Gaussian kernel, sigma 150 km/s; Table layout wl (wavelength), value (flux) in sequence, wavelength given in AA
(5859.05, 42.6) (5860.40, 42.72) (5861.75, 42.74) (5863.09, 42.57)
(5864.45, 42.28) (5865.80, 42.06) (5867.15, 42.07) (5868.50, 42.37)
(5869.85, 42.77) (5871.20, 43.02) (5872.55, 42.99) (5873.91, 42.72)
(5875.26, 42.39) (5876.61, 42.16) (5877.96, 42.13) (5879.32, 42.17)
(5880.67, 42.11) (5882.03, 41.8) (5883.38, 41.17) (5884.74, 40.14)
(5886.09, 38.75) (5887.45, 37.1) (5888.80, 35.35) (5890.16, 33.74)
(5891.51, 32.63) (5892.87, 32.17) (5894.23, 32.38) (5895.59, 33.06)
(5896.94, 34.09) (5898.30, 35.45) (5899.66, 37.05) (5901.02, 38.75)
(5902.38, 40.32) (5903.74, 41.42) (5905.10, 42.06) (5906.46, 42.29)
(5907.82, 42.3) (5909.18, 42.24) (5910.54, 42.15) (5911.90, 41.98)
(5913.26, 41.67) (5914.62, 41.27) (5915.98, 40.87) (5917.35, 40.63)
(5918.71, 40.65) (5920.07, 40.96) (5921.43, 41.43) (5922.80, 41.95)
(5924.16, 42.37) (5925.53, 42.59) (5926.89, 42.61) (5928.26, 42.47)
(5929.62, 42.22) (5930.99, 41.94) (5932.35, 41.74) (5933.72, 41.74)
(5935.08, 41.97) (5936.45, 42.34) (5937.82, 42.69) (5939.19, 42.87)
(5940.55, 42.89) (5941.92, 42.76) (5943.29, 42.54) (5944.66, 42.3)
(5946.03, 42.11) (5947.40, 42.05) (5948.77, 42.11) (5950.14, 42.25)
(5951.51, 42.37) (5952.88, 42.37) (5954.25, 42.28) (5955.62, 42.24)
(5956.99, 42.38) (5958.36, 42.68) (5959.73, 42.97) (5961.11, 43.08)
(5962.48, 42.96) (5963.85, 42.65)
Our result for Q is 3.0 AA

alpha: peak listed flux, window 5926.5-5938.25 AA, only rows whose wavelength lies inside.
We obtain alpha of 42.69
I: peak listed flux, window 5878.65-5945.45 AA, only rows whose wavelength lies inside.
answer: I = 42.89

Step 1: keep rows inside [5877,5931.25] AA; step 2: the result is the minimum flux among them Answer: 32.17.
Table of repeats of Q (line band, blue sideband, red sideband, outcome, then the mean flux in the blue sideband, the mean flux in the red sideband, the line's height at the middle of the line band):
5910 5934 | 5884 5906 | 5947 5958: -1.51 AA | 36.6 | 42.3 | 39.3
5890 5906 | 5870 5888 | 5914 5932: 2.05 AA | 41.5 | 41.7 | 41.6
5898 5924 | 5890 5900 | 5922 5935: -2.22 AA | 33.7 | 42.2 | 37.8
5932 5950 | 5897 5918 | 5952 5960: -0.19 AA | 40.5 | 42.5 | 41.9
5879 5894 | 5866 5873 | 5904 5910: 1.69 AA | 42.6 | 42.2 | 42.4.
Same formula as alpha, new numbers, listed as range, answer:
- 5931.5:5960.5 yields 42.97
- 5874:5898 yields 42.39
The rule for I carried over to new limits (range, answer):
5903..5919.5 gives 42.3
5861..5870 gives 42.77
